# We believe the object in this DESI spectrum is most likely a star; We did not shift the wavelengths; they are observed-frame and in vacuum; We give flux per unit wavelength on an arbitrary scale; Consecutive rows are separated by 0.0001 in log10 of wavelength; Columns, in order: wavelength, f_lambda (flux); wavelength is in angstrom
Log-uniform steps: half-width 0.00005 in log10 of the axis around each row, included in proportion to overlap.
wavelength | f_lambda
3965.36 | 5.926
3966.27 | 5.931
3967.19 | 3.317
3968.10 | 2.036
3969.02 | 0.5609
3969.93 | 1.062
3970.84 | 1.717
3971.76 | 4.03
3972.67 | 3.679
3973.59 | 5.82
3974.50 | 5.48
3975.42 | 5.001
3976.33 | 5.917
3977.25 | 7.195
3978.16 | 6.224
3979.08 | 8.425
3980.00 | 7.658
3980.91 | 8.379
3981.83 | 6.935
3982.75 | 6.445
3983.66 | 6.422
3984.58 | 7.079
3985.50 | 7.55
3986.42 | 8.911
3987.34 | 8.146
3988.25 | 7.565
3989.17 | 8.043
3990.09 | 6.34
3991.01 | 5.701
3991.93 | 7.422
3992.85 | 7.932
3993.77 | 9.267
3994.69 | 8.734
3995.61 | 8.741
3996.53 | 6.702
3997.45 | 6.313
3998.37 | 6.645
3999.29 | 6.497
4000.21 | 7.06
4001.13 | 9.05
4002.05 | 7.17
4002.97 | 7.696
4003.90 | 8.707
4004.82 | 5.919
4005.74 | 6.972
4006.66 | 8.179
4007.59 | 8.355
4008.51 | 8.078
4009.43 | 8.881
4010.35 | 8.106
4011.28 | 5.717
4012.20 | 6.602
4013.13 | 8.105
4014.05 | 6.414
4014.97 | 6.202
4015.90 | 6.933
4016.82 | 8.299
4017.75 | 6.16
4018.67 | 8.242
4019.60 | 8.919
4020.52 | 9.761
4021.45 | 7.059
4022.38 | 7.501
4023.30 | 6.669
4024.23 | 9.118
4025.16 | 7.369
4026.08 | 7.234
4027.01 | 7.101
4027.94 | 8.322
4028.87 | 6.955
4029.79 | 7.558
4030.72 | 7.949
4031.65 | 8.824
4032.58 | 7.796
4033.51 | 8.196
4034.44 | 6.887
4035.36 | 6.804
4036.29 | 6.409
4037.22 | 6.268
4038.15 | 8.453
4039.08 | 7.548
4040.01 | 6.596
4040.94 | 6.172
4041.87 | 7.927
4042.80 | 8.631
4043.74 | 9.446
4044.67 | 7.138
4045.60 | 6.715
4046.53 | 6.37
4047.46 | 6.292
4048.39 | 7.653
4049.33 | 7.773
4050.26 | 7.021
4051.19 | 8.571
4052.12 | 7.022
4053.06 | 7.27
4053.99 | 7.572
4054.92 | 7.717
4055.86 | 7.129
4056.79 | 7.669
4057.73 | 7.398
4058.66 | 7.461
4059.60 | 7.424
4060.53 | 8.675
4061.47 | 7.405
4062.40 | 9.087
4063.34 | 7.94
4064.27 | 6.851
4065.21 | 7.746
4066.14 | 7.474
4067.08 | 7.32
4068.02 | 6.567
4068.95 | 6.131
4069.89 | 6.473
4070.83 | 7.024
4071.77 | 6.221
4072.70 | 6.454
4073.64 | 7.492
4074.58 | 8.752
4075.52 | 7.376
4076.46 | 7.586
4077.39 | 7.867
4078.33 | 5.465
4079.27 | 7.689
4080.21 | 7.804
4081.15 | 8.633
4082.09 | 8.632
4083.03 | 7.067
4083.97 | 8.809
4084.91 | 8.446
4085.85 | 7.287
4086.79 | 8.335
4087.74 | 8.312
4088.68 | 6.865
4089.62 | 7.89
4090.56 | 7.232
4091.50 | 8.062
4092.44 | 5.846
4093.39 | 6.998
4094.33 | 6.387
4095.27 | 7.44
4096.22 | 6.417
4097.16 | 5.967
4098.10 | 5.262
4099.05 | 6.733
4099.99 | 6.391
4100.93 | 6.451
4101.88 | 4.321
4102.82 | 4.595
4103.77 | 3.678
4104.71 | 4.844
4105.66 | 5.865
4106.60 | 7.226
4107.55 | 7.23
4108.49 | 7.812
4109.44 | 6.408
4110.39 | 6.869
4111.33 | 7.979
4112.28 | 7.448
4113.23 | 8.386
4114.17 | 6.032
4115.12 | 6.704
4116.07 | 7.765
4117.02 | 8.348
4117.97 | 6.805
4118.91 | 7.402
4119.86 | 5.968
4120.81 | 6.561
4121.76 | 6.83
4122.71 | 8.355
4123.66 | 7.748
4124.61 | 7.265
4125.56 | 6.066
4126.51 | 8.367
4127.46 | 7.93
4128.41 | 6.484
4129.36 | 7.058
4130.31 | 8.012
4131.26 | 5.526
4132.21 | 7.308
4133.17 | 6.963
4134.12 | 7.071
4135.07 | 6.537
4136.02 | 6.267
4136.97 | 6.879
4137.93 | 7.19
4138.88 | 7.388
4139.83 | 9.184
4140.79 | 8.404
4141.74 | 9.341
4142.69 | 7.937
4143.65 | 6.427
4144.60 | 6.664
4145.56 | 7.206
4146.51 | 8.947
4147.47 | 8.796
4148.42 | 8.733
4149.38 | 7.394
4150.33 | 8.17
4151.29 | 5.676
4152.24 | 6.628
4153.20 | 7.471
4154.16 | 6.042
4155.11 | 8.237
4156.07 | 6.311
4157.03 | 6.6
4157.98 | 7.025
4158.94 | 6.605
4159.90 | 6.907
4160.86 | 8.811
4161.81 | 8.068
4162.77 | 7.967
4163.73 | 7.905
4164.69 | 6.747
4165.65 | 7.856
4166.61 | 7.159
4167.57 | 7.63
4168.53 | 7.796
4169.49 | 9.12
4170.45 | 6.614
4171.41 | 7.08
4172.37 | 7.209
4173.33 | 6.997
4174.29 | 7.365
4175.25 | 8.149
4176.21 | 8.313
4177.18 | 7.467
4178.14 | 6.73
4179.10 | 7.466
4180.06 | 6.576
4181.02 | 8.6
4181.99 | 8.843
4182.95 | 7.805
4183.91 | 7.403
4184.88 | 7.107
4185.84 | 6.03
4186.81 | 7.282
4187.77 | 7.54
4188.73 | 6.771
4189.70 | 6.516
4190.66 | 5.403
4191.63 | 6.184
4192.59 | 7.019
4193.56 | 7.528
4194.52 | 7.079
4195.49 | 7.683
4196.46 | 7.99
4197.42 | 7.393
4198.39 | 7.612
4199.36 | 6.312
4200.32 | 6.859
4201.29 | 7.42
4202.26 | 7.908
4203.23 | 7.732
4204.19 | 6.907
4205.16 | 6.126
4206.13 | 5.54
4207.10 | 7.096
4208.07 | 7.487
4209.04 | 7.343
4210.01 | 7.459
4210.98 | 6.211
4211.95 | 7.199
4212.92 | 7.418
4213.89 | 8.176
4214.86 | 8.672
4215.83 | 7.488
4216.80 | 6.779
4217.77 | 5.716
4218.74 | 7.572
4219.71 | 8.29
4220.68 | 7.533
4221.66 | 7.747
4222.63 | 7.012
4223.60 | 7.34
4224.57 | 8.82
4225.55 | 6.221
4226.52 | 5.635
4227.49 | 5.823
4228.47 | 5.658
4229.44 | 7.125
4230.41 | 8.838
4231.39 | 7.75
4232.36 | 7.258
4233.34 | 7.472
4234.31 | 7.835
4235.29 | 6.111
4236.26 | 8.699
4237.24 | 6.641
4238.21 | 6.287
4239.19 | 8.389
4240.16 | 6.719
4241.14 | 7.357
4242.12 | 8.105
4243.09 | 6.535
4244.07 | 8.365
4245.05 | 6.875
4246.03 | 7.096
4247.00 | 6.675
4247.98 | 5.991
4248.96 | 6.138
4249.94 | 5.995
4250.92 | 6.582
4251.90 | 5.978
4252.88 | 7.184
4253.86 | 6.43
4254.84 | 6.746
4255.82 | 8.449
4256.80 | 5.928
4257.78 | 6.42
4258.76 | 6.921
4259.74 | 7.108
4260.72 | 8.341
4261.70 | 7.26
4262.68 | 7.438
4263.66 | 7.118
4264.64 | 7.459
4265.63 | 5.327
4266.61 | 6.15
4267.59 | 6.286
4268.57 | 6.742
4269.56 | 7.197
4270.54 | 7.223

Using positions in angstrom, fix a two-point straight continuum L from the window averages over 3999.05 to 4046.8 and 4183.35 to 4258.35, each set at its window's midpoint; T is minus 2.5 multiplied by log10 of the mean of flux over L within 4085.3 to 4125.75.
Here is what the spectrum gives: 0.081 mag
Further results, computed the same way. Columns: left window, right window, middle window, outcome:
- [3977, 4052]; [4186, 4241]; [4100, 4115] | 0.16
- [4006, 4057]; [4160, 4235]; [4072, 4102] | 0.03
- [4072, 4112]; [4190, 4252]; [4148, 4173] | -0.05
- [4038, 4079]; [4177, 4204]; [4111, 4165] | -0.01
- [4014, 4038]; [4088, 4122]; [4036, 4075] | -0.02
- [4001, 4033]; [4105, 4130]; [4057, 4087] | -0.02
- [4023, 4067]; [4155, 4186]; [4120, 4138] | 0.07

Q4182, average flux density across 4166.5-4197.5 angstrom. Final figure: 7.33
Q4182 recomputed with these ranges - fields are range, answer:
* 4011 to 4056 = 7.45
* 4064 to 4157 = 7.13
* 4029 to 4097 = 7.43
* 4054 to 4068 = 7.62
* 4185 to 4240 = 7.14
